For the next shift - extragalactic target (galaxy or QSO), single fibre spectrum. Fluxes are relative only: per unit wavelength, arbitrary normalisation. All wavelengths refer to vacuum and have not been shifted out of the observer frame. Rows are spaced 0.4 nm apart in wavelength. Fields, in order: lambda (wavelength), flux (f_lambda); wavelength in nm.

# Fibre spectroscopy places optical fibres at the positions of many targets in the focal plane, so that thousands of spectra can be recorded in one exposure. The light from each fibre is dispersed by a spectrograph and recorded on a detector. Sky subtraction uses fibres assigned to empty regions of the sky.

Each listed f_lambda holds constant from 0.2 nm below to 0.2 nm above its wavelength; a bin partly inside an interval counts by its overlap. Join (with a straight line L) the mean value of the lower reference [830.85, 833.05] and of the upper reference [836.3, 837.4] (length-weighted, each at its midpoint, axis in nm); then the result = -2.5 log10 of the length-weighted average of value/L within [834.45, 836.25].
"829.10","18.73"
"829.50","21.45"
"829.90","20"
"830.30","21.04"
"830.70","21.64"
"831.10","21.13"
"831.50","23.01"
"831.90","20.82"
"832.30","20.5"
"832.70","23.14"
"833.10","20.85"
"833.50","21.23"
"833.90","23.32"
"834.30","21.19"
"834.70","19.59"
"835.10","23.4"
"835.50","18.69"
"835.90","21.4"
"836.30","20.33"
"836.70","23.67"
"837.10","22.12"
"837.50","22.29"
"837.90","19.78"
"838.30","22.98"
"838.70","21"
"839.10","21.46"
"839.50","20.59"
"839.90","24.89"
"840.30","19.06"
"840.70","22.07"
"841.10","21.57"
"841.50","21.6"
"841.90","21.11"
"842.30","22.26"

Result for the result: 0.071 mag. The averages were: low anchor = 21.7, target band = 20.7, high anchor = 22.4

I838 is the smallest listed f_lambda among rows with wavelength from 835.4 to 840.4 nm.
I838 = 18.69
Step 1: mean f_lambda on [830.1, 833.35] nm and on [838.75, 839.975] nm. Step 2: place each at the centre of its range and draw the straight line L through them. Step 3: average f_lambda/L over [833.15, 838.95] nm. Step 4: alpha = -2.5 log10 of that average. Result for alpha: 0.01 mag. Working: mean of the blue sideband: 21.5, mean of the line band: 21.5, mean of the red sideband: 21.9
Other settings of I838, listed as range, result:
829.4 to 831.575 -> 20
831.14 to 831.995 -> 20.82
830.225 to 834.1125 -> 20.5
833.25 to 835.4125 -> 19.59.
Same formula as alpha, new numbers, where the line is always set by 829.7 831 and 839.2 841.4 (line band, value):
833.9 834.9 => 0.01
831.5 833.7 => -0.02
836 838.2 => -0.01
